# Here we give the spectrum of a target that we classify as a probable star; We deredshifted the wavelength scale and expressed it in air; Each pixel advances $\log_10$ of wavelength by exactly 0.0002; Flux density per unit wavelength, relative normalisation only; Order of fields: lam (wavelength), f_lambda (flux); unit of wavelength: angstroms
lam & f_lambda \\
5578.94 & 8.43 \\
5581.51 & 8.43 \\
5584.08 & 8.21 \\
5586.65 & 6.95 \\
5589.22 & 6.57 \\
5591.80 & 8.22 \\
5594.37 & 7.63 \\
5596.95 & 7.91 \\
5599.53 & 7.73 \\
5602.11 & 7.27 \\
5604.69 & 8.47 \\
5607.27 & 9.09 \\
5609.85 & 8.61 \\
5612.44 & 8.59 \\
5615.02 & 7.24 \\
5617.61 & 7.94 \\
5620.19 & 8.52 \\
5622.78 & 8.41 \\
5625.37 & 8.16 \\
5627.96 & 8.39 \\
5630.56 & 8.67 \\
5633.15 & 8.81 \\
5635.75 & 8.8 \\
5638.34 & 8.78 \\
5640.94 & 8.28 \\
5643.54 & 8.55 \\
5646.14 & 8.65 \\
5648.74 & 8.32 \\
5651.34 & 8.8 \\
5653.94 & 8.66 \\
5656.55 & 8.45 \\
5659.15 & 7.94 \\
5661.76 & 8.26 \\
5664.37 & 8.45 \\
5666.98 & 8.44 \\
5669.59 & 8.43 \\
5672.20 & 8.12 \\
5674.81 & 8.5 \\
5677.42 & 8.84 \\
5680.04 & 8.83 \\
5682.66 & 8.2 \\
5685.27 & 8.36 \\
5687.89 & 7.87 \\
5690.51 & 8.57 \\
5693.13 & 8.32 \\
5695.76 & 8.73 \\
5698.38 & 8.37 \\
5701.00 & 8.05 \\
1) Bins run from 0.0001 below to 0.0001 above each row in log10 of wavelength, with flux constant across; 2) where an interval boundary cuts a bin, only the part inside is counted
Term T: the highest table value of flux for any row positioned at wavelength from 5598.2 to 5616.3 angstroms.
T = 9.09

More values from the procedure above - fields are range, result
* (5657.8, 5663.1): 8.26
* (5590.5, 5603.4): 8.22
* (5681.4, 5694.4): 8.57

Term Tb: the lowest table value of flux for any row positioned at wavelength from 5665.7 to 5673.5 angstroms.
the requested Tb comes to 8.12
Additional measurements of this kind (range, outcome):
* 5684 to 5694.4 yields 7.87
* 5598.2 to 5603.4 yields 7.27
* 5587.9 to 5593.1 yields 6.57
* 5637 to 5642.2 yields 8.28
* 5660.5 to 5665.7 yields 8.26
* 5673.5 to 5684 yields 8.2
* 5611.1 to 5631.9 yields 7.24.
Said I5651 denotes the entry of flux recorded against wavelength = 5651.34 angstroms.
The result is 8.8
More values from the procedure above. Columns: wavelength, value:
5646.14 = 8.65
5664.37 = 8.45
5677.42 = 8.84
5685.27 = 8.36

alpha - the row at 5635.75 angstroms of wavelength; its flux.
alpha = 8.8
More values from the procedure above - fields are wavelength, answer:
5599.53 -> 7.73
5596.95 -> 7.91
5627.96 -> 8.39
